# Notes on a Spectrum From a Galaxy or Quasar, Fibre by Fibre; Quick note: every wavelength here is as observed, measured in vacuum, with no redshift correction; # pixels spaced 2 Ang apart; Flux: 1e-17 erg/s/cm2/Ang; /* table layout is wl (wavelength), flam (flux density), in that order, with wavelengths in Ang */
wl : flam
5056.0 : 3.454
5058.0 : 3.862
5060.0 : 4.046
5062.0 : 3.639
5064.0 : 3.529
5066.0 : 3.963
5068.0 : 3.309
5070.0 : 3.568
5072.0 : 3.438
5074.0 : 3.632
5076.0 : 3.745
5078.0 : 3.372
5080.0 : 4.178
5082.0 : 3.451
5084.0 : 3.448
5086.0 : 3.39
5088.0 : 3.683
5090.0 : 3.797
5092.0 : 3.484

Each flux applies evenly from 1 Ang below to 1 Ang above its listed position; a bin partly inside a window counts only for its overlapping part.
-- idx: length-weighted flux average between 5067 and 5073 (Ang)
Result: 3.44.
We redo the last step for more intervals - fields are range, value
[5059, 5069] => 3.7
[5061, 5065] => 3.58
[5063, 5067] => 3.75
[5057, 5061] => 3.95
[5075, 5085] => 3.64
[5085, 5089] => 3.54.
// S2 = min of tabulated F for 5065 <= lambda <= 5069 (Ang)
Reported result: 3.309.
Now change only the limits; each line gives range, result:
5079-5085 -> 3.448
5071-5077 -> 3.438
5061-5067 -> 3.529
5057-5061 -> 3.862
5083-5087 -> 3.39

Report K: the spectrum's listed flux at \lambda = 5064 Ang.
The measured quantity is 3.529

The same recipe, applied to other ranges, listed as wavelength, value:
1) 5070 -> 3.568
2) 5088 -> 3.683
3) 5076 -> 3.745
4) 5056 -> 3.454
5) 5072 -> 3.438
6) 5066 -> 3.963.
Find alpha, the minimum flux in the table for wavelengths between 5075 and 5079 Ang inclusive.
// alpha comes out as 3.372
